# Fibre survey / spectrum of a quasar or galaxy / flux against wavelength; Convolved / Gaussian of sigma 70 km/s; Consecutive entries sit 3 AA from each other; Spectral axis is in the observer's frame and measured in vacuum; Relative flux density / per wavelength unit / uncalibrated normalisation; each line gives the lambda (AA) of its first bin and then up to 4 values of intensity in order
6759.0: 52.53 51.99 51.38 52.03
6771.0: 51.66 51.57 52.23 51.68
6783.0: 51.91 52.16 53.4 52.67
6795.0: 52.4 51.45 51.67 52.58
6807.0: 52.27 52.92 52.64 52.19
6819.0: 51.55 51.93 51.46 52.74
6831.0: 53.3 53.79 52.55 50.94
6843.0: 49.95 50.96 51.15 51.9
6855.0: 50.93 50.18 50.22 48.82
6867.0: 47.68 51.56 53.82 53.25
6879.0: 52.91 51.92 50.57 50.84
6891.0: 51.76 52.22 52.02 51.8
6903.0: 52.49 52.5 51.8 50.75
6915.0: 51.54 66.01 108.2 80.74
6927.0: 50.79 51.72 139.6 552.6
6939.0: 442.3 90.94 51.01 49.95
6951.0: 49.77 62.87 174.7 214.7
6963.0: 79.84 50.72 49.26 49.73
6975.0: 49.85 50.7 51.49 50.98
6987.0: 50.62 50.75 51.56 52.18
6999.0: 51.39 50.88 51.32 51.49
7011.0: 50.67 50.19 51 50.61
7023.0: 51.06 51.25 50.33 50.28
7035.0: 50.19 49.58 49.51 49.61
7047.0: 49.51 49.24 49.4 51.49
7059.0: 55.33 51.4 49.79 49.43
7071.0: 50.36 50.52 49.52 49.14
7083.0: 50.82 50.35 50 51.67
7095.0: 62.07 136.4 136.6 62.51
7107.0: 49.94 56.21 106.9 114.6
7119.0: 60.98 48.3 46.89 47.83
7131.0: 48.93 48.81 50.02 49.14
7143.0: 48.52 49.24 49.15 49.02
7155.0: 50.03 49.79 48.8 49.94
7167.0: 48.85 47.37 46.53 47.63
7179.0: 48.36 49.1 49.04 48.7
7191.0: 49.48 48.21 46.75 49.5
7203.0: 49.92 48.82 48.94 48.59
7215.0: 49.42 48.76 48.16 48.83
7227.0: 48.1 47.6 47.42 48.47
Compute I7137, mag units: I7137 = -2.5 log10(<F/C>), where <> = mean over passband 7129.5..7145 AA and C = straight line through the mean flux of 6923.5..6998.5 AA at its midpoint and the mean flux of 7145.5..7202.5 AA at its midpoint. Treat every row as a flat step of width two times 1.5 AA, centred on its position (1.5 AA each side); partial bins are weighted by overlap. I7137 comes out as 0.19 mag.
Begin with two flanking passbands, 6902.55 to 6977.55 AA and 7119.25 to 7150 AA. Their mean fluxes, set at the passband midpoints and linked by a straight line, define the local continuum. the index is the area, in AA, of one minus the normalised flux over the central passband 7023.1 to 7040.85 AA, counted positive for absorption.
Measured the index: 6.7 AA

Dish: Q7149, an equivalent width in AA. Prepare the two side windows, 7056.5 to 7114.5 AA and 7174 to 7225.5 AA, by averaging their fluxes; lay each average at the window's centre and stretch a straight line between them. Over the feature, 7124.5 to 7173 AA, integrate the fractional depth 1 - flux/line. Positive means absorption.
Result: 5.75 AA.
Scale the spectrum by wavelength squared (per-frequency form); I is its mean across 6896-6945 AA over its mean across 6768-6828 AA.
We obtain 2.4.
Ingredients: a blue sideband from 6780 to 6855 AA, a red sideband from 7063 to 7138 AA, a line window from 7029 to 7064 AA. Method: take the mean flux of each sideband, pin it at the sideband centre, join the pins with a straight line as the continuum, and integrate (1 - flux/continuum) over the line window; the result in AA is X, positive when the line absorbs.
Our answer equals 6.1 AA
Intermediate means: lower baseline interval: 52.1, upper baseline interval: 63.2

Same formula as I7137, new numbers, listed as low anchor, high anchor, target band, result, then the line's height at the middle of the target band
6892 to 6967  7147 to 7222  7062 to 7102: 0.15 mag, 73.1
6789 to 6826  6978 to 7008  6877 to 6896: 0.00 mag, 51.8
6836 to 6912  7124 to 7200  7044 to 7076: -0.02 mag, 49.6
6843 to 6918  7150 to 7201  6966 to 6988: 0.01 mag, 50.7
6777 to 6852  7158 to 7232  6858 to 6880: 0.01 mag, 51.6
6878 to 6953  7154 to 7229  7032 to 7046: 0.45 mag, 75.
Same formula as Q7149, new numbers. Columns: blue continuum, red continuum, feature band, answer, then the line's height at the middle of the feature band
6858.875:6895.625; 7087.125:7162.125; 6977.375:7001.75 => 2.3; 56.6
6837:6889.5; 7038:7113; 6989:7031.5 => 4.4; 57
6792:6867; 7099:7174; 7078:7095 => 1.9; 58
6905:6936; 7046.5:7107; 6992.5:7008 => 5.1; 76.7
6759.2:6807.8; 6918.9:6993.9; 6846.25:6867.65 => 7.2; 76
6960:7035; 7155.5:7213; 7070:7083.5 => 0.6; 52.4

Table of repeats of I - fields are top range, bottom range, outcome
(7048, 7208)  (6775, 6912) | 1.17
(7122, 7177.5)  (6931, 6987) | 0.42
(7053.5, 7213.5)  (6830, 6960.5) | 0.72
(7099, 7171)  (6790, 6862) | 1.26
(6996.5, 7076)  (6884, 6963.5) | 0.49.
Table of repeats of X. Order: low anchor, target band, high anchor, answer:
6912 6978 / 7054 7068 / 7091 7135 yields 5.6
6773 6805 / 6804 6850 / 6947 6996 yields 3.2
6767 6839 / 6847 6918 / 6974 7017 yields 0.0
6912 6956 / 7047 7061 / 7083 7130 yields 5.9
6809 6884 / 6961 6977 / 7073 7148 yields -1.1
